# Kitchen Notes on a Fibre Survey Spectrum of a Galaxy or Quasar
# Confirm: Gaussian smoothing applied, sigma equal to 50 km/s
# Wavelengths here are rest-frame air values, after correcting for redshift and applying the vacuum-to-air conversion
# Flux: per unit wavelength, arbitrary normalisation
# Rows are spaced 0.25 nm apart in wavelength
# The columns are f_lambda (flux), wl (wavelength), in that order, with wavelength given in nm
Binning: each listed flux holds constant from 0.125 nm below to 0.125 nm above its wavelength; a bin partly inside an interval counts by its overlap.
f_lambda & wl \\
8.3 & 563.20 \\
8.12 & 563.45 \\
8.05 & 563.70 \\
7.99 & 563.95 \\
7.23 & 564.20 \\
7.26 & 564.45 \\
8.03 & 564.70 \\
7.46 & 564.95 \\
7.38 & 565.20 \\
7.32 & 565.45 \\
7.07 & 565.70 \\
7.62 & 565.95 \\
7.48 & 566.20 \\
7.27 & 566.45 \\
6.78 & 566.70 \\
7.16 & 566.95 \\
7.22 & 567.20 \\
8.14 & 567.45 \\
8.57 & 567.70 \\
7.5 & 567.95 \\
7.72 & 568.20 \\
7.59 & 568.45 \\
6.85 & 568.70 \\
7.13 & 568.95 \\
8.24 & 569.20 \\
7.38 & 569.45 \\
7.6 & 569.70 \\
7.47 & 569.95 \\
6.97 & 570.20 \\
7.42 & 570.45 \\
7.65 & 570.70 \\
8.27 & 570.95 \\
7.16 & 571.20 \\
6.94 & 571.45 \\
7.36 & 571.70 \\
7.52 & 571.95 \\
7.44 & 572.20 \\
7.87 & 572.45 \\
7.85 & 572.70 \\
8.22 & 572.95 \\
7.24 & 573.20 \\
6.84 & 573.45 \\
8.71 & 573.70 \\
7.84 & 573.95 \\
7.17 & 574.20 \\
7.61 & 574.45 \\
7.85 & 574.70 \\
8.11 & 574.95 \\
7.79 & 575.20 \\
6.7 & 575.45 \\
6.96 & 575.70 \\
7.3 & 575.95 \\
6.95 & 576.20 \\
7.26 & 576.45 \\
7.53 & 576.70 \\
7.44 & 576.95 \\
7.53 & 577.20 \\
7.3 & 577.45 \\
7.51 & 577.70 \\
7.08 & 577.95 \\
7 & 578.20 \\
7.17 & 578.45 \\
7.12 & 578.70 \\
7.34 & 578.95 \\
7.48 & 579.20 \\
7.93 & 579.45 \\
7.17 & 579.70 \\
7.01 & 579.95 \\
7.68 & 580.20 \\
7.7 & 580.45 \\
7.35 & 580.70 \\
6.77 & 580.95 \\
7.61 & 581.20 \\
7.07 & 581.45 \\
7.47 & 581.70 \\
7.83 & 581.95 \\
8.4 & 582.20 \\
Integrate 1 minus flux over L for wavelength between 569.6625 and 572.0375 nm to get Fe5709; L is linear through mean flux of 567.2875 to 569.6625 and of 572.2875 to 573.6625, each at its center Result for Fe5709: 0.07 nm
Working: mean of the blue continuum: 7.67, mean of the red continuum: 7.67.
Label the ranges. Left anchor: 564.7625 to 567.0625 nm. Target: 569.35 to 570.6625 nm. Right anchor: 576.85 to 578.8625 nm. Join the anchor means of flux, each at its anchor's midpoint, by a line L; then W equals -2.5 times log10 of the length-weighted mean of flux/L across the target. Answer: -0.014 mag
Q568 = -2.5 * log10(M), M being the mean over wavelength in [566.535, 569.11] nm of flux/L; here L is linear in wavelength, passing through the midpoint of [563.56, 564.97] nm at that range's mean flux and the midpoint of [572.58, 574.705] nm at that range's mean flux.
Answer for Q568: 0.031 mag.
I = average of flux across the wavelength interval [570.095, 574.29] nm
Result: 7.56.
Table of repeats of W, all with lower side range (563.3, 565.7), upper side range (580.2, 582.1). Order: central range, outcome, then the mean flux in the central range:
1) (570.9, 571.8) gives 0.026 mag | 7.36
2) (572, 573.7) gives -0.018 mag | 7.66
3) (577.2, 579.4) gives 0.026 mag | 7.29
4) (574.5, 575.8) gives 0.000 mag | 7.5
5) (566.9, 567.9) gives -0.029 mag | 7.8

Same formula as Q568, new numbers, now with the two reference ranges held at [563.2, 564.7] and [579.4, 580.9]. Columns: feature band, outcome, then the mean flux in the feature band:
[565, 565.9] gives 0.067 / 7.3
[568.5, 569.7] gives 0.035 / 7.43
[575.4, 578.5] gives 0.040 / 7.22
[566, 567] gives 0.078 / 7.21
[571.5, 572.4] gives 0.026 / 7.43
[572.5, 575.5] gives -0.018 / 7.69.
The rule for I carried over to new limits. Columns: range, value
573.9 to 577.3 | 7.42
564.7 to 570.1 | 7.48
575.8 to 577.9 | 7.34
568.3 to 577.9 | 7.49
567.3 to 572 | 7.55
